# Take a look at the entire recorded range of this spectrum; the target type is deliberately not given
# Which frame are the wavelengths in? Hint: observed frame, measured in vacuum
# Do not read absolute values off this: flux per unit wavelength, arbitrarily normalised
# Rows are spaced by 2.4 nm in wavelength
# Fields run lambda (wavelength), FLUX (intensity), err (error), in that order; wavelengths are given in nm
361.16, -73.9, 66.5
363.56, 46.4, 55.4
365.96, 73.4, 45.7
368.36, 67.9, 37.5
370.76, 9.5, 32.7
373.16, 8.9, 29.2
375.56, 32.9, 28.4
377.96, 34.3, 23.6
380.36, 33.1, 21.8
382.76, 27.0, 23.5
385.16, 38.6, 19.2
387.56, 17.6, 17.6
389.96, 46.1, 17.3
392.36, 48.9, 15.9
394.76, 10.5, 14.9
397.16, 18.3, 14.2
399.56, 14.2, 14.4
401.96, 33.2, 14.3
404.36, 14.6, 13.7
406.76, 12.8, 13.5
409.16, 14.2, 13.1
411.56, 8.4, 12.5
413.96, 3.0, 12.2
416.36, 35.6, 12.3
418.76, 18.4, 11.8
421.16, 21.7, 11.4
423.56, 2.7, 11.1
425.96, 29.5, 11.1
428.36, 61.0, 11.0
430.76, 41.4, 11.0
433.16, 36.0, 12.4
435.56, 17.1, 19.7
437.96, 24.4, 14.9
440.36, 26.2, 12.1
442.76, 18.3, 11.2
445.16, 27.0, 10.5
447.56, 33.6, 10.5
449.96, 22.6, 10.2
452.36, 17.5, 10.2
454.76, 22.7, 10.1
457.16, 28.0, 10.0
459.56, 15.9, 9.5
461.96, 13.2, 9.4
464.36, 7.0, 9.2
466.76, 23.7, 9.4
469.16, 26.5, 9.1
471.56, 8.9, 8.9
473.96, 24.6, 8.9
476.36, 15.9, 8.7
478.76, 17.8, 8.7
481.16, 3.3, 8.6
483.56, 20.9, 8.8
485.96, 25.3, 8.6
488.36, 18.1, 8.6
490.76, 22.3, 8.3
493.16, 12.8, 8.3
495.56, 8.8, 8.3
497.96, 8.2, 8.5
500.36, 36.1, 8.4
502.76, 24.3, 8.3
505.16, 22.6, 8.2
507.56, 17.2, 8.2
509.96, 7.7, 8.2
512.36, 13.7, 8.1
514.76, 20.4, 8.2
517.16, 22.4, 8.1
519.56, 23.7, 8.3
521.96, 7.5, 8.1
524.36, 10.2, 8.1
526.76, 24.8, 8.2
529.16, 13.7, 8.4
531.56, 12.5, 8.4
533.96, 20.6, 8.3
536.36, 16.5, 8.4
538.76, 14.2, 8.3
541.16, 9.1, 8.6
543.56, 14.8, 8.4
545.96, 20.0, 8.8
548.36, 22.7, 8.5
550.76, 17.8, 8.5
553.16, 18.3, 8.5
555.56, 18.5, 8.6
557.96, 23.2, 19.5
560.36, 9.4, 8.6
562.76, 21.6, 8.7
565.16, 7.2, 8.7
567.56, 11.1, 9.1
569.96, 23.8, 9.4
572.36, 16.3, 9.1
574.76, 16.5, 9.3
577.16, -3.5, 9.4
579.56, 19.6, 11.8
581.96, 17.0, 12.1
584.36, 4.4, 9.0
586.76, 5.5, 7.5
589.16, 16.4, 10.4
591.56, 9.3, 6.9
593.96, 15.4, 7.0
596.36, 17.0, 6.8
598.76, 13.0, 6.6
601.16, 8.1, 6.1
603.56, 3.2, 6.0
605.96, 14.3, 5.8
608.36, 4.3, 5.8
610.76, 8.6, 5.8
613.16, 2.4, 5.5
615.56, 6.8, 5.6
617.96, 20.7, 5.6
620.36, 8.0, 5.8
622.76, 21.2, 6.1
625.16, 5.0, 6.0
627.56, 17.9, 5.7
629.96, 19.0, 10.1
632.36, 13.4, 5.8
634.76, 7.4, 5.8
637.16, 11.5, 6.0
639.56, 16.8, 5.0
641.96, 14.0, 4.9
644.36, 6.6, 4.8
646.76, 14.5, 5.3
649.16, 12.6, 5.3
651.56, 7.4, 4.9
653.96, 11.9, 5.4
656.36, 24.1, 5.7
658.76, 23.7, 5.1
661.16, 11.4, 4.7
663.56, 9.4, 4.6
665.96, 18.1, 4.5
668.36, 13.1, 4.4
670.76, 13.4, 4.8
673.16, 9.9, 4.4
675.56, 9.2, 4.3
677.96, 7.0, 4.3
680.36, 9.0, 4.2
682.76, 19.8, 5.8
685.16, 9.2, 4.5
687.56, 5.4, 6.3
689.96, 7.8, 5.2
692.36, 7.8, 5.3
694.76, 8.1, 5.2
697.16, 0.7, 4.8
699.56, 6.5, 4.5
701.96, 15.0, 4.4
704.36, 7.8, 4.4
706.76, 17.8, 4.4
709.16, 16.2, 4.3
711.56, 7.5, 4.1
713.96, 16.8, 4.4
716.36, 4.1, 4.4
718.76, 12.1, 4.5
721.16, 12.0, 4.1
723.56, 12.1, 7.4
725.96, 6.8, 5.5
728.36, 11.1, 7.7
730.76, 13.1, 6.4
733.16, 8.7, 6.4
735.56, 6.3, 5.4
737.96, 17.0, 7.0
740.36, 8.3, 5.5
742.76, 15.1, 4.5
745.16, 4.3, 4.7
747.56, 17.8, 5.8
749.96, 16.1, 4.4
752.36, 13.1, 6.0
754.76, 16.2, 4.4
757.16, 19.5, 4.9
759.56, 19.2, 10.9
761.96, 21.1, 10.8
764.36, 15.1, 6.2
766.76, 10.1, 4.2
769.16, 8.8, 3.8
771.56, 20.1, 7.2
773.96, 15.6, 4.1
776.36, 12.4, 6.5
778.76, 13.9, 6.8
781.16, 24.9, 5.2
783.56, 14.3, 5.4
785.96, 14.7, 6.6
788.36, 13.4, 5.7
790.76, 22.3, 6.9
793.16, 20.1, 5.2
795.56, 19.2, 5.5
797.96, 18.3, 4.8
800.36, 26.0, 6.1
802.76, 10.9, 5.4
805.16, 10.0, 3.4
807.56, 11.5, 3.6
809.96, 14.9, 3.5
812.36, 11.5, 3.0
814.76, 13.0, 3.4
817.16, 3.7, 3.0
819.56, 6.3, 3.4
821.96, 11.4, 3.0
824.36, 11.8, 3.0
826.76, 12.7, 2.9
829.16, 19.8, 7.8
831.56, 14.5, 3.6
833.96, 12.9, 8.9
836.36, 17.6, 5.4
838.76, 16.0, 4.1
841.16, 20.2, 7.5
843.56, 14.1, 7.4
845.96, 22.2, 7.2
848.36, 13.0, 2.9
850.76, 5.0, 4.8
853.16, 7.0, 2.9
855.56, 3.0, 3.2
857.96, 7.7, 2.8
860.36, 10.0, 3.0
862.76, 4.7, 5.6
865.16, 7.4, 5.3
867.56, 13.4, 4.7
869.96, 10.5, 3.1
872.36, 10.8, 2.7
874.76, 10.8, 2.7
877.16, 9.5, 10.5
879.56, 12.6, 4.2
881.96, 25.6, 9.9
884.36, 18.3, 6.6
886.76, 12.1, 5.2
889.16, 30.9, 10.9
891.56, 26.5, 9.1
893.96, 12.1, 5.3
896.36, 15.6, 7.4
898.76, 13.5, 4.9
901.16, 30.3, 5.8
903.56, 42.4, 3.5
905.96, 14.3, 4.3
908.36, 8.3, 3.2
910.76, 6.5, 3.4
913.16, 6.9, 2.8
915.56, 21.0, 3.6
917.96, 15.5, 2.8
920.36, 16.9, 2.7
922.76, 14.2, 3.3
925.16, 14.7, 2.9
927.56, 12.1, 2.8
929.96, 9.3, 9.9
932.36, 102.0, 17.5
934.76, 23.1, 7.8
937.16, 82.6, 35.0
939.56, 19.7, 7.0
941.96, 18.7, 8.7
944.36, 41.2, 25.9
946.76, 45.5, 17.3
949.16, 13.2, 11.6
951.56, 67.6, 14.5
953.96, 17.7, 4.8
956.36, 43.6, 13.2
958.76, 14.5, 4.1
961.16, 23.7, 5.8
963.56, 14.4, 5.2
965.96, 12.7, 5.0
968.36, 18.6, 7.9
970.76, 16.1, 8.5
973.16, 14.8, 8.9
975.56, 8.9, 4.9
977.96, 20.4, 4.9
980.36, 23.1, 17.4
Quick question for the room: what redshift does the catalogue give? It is 1.420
